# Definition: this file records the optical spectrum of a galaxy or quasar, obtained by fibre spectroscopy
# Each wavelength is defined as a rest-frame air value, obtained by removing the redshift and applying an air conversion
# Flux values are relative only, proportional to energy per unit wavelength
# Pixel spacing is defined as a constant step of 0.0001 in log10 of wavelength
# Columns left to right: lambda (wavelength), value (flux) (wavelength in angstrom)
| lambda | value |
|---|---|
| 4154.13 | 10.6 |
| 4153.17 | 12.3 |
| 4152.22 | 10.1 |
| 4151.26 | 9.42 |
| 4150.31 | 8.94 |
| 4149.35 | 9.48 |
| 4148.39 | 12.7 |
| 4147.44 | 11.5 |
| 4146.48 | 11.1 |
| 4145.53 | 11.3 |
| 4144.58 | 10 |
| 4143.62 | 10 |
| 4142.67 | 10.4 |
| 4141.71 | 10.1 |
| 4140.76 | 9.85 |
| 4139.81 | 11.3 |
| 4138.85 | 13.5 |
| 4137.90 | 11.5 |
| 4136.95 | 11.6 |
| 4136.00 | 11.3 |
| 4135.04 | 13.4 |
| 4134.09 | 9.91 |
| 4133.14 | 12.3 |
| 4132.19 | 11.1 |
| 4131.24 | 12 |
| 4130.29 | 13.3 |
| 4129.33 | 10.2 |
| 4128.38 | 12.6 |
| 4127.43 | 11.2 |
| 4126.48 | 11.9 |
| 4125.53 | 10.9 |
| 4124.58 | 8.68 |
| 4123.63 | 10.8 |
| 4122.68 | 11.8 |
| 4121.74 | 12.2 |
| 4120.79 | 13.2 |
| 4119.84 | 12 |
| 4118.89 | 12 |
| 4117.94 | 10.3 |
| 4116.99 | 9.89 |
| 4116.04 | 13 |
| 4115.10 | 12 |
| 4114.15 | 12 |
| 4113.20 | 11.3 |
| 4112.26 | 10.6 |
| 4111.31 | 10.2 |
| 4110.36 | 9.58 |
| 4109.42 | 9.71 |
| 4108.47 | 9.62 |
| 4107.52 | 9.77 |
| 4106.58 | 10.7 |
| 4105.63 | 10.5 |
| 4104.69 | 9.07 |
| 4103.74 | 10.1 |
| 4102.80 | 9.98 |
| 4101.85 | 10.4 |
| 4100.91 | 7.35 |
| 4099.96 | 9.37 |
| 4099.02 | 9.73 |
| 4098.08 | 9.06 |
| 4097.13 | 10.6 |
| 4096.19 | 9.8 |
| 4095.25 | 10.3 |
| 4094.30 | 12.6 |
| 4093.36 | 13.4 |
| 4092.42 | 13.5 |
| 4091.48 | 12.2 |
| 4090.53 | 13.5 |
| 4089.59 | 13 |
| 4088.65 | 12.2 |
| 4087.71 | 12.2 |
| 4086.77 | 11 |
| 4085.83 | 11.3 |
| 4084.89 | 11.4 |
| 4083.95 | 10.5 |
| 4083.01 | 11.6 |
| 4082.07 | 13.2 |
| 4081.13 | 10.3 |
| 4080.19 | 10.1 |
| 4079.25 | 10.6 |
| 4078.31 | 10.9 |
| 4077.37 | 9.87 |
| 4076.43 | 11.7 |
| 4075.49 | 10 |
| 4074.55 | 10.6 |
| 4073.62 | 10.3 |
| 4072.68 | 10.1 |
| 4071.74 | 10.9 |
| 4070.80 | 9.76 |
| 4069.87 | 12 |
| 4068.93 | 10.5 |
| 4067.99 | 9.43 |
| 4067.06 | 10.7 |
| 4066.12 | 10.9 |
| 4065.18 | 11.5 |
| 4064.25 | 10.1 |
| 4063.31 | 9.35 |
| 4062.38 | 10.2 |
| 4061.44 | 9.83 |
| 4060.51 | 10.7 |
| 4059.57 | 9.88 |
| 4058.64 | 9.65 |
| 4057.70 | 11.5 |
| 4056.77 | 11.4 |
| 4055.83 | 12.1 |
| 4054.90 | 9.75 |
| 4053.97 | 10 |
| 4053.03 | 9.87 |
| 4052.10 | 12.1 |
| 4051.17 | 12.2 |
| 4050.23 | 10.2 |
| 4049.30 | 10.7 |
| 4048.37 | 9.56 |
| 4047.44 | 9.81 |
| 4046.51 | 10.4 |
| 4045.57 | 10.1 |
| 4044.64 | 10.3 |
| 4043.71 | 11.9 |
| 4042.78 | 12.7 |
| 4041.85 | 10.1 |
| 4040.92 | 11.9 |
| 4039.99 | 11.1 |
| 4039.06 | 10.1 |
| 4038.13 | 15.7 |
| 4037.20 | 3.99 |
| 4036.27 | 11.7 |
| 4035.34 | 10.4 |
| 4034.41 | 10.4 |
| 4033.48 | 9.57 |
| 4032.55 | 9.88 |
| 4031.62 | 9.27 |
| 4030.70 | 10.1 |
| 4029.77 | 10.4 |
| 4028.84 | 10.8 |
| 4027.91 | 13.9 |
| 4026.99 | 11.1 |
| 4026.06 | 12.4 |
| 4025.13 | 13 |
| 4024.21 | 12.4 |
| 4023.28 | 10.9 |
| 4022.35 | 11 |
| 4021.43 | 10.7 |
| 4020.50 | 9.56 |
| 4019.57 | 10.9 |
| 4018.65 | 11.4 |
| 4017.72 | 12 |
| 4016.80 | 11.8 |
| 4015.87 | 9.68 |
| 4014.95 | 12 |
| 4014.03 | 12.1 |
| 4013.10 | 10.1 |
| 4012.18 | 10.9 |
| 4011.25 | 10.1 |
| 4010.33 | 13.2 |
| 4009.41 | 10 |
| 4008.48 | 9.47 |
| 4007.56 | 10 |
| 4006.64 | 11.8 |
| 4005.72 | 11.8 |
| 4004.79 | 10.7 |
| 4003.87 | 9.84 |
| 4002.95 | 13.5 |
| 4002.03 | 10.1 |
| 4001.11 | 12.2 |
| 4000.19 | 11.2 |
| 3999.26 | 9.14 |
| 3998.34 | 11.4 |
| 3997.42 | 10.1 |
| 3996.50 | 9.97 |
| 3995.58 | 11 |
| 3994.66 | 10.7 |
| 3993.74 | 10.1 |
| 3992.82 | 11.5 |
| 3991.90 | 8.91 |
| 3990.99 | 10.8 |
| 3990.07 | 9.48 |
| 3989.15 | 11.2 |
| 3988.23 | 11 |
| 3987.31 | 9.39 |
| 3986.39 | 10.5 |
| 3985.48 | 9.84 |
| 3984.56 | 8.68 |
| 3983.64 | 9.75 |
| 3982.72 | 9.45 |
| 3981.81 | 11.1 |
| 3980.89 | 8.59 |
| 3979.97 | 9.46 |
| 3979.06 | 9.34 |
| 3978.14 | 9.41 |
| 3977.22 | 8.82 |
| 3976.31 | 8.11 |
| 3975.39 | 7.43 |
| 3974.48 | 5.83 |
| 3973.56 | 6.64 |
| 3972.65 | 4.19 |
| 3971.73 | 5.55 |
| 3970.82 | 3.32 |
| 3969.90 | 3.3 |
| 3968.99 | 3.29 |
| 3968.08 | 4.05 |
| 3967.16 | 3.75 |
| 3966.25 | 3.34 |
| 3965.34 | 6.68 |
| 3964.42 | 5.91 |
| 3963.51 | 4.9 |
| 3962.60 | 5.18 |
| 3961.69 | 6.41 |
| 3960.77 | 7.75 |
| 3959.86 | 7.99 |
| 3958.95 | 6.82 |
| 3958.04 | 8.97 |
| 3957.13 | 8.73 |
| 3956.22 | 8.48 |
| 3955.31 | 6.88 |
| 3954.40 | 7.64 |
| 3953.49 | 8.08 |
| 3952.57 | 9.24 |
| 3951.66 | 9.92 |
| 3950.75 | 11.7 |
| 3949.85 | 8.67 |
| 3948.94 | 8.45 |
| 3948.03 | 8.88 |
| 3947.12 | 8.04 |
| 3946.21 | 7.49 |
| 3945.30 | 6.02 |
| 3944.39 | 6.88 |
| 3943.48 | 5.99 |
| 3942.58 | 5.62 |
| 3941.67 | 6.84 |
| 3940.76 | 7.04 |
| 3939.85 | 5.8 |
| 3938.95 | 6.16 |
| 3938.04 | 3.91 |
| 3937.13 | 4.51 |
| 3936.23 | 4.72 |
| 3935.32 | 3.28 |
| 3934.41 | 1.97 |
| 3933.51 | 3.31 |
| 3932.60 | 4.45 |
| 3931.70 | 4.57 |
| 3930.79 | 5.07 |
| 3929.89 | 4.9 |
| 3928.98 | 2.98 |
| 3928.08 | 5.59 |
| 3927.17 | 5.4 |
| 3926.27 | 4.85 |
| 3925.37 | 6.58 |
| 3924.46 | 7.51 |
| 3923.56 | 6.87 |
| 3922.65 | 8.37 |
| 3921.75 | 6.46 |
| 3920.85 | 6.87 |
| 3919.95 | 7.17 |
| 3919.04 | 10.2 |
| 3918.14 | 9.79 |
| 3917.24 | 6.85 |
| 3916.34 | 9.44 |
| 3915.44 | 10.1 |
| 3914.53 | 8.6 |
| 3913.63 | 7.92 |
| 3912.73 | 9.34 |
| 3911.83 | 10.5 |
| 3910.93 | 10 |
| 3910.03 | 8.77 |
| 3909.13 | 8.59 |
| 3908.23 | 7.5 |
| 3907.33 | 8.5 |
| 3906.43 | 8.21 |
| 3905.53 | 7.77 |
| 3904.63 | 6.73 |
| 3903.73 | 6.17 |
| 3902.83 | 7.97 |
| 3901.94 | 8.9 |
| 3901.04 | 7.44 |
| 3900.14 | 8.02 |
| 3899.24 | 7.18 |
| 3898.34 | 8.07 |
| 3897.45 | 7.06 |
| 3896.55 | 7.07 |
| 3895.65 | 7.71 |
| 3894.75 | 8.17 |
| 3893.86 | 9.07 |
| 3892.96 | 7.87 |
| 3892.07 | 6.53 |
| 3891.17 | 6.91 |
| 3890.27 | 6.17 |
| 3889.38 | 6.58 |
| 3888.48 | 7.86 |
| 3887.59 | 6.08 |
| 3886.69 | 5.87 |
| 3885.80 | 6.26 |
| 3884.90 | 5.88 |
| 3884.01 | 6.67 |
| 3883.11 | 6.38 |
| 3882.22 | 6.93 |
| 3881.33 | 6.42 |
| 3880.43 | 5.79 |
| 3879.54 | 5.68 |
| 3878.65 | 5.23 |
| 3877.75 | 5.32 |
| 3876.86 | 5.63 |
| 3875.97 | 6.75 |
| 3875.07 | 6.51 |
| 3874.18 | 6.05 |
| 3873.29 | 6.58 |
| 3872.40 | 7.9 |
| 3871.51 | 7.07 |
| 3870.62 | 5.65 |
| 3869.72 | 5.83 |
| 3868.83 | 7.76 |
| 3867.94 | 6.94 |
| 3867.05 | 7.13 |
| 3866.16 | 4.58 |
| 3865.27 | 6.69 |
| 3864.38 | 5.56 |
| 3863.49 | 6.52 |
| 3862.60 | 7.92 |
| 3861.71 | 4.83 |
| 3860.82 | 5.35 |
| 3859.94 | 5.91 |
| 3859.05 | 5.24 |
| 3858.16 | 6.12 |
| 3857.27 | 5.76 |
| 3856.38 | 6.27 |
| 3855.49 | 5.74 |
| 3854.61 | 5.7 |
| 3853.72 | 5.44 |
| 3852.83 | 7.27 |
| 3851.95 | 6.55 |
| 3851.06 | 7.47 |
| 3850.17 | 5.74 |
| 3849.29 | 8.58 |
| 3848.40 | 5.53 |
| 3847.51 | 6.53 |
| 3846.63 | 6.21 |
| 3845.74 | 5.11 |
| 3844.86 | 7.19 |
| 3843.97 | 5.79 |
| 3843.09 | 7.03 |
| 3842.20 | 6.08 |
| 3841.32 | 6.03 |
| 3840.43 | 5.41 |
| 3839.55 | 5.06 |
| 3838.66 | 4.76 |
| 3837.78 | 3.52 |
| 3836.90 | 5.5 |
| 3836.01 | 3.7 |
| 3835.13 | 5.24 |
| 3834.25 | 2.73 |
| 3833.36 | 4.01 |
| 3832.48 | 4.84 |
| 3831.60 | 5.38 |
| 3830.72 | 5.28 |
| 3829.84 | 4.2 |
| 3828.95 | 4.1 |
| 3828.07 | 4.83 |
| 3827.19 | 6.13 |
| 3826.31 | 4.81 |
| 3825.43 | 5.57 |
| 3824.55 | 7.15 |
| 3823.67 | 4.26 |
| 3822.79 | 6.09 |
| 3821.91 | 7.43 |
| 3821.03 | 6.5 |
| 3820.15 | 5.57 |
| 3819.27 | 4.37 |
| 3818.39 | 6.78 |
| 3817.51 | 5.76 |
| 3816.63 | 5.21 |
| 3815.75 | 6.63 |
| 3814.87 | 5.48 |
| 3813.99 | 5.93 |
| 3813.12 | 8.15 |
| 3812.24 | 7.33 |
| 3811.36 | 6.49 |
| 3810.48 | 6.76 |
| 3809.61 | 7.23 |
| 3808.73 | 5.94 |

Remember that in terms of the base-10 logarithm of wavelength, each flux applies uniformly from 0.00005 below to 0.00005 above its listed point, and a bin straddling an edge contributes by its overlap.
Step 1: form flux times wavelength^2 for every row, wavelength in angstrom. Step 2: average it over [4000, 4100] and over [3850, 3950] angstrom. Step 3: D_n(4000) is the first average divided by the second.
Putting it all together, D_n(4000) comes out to 1.8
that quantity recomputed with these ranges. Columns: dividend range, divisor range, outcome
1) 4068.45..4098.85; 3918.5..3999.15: 1.63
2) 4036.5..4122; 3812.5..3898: 1.99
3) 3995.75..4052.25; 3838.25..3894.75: 1.87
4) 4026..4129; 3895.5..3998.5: 1.54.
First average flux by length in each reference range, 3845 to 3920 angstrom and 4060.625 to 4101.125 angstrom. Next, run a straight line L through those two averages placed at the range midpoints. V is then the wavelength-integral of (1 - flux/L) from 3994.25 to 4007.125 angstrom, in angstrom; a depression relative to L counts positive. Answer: -2.2 angstrom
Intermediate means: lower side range 7.02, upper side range 10.9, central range 11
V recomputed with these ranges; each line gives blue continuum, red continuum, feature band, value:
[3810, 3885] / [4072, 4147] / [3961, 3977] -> 5.9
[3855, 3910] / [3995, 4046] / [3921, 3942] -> 7.5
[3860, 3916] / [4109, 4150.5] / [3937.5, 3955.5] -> 1.5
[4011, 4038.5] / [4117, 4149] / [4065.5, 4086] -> 0.7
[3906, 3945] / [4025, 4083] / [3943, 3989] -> 2.4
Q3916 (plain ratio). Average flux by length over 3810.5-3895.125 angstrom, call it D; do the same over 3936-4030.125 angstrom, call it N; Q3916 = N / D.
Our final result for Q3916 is 1.5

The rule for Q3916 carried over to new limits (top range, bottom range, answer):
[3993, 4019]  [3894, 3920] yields 1.32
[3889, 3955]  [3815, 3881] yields 1.23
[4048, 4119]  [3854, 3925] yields 1.51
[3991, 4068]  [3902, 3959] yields 1.51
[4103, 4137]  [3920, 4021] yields 1.38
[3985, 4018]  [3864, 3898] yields 1.63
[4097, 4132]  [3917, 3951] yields 1.71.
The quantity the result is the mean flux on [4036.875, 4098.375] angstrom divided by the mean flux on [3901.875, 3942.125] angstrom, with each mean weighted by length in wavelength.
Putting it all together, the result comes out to 1.60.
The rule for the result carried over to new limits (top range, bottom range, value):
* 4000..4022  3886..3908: 1.49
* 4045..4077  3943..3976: 1.56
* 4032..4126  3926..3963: 1.66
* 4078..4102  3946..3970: 1.57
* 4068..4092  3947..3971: 1.61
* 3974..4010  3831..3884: 1.69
